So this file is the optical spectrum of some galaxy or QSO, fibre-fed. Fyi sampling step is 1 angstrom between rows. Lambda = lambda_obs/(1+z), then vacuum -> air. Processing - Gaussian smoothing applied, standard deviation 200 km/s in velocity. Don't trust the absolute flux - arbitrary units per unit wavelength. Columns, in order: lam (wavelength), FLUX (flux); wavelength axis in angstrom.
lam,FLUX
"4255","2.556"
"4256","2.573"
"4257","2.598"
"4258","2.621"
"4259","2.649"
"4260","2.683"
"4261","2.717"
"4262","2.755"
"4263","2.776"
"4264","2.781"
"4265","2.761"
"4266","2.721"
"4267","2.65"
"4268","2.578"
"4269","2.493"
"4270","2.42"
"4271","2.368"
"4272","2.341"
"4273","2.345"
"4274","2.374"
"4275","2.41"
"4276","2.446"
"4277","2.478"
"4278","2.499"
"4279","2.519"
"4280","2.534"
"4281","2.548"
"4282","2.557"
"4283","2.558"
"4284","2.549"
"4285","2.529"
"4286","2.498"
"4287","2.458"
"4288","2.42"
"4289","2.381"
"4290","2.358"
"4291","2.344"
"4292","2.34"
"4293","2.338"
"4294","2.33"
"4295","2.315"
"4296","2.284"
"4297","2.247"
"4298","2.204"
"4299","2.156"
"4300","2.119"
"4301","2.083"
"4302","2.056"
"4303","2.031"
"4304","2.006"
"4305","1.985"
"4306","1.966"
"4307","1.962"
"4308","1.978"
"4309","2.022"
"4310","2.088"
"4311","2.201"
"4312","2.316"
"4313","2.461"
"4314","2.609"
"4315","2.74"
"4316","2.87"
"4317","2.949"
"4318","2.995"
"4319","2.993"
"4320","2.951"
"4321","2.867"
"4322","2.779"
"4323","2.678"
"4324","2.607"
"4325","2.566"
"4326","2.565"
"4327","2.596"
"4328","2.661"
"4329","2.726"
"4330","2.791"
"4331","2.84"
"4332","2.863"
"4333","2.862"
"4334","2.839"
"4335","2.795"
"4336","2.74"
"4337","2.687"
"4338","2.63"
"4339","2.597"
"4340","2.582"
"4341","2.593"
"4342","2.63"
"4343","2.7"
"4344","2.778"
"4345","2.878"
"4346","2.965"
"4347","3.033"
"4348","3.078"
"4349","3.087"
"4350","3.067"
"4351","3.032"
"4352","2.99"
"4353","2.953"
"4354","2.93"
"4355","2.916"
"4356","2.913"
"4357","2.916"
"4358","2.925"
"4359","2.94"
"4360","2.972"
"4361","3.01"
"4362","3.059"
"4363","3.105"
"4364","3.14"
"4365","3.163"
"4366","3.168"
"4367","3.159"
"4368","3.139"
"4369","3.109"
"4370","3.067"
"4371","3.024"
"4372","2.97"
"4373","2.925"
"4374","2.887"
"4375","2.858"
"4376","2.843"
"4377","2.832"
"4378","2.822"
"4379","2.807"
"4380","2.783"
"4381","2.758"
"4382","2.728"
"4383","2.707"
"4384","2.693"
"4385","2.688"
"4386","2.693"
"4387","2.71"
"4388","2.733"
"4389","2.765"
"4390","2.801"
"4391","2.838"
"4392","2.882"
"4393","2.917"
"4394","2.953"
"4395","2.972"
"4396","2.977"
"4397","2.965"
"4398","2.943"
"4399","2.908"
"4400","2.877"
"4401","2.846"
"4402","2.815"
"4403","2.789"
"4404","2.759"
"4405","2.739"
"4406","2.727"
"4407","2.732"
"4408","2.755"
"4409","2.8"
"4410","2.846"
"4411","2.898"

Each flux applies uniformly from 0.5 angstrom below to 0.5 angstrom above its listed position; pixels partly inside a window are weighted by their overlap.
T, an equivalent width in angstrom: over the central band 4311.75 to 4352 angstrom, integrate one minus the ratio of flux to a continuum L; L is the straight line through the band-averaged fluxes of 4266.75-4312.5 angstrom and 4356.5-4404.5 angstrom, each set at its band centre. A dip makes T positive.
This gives -2.97 angstrom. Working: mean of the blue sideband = 2.32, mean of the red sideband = 2.9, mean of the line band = 2.78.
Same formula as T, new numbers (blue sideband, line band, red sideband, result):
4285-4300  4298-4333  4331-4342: 0.94 angstrom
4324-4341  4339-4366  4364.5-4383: -1.11 angstrom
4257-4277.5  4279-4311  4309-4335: 4.35 angstrom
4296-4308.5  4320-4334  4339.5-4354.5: -1.18 angstrom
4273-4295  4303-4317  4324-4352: 1.87 angstrom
